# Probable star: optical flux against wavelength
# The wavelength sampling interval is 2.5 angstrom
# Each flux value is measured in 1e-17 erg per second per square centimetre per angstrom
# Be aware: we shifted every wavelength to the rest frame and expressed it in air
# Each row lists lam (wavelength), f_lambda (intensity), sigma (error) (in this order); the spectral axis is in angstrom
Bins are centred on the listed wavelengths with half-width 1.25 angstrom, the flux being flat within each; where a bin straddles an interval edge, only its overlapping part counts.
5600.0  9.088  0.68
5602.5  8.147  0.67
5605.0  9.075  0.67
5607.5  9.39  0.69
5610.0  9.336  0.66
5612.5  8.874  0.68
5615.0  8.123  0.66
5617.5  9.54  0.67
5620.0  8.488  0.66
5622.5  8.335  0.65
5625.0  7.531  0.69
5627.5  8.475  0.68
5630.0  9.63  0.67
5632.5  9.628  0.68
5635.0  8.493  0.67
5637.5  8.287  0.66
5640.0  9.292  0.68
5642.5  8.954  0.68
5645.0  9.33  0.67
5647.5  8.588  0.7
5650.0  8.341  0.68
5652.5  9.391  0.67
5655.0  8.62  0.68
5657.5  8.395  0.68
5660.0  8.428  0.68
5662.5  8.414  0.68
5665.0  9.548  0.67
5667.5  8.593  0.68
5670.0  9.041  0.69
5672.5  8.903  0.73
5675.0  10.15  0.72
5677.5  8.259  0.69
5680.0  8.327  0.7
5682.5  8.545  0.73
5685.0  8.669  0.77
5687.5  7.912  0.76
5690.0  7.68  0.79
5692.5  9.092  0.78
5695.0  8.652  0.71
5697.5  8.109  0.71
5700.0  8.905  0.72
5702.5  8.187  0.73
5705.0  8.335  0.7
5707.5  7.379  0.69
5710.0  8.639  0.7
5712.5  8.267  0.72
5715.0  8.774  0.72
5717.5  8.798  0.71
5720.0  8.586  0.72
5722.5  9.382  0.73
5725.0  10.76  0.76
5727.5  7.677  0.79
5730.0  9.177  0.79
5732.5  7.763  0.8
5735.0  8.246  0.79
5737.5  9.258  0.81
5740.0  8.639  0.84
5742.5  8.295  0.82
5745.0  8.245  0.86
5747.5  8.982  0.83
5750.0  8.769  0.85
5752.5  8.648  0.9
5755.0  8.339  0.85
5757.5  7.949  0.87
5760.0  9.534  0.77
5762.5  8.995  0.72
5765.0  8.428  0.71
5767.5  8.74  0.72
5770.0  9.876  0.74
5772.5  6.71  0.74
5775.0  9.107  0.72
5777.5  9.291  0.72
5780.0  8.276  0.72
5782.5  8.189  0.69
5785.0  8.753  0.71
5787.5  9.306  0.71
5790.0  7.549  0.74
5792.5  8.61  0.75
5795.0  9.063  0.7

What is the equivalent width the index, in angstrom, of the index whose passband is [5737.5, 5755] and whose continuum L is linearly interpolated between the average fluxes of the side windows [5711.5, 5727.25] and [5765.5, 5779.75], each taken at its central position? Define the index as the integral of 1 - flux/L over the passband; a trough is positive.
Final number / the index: 0.5 angstrom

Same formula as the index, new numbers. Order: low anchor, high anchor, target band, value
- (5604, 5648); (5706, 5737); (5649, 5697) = 0.4 angstrom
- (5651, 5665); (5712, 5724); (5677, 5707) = 1.4 angstrom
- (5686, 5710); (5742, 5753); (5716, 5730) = -1.0 angstrom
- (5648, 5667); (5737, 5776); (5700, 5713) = 0.7 angstrom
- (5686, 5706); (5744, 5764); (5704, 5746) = -0.4 angstrom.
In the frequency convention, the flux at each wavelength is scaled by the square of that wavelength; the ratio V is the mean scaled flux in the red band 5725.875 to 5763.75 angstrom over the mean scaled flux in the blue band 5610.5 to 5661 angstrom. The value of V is 1.0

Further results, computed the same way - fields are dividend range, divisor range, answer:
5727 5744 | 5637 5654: 0.98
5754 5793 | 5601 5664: 1.03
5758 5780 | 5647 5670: 1.05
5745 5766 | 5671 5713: 1.05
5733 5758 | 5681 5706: 1.03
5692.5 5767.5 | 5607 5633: 1.02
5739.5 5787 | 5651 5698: 1.03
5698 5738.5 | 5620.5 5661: 1.01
